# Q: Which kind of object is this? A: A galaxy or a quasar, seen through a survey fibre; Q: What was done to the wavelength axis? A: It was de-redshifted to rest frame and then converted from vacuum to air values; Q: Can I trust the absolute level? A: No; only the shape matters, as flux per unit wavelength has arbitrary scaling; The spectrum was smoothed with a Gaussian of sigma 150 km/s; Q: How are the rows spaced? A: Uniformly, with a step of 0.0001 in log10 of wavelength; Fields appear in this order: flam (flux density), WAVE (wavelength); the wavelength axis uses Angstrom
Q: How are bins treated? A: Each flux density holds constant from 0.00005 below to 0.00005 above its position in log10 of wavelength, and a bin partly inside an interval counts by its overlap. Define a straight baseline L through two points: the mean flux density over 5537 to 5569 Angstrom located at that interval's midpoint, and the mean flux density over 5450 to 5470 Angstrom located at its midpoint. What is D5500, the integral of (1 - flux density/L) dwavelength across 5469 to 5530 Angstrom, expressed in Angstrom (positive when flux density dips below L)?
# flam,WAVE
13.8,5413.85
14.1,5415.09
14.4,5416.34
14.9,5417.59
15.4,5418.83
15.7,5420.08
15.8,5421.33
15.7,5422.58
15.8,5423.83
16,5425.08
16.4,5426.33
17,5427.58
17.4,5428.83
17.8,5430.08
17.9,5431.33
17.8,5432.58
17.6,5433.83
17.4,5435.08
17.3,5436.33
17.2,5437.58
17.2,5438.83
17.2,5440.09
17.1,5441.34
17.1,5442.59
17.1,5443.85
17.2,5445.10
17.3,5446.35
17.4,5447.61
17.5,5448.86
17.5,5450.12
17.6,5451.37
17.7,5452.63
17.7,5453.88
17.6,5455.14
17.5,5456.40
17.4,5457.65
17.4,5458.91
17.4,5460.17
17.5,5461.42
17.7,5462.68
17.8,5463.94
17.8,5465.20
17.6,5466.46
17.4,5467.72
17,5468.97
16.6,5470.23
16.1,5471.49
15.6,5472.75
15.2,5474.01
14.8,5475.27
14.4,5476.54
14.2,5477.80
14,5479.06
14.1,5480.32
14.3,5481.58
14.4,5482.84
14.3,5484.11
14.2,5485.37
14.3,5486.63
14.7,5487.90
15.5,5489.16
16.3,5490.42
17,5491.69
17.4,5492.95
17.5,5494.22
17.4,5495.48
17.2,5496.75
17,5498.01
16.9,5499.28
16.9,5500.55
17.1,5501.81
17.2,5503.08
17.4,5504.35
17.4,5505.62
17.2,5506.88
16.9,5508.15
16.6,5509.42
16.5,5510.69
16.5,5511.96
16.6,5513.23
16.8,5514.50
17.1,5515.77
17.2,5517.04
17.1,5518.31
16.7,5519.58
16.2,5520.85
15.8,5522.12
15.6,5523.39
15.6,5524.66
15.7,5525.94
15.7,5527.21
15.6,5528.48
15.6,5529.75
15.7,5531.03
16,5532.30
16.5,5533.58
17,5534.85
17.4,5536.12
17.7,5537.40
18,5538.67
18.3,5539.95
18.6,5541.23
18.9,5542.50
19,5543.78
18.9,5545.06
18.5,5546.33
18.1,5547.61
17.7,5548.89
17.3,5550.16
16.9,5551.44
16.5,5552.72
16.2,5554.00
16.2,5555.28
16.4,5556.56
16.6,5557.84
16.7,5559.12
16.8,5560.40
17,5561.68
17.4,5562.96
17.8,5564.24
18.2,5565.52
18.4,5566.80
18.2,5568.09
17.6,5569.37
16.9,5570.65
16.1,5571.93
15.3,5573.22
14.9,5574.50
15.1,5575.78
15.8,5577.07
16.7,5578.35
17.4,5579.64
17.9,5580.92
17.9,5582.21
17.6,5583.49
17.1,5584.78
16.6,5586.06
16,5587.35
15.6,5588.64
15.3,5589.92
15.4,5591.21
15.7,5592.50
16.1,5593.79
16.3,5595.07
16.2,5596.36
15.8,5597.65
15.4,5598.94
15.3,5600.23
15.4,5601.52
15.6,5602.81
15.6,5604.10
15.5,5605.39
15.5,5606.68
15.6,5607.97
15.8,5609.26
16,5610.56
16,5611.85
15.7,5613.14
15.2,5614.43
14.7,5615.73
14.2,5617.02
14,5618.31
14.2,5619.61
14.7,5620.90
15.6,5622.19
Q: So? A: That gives 5.2 Angstrom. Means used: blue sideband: 17.5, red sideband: 17.6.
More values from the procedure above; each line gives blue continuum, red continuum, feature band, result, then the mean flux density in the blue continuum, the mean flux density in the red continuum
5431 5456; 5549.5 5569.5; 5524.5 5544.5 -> 0.22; 17.4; 17.1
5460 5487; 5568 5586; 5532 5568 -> -2.26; 15.7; 16.7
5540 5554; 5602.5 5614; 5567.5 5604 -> 0.64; 18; 15.7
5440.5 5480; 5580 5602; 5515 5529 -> 0.28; 16.8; 16.2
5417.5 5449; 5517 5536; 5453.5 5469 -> -0.82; 16.9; 16.1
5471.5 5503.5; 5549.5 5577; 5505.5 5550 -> -2.01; 15.7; 16.8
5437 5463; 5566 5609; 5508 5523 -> 0.18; 17.4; 16.2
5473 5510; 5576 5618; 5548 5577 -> -1.61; 15.9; 15.9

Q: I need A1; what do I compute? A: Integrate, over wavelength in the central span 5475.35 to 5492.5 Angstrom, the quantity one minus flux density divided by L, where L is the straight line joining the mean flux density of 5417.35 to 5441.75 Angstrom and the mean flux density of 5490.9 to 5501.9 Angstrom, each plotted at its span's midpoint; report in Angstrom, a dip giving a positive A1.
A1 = 2.3 Angstrom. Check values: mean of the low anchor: 16.8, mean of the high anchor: 17.1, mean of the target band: 14.8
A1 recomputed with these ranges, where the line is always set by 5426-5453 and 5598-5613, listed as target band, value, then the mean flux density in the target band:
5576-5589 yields -0.8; 16.8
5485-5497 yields 0.5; 16.2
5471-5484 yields 1.7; 14.7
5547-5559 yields -0.5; 16.9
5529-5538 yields -0.1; 16.5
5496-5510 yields -0.3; 17.1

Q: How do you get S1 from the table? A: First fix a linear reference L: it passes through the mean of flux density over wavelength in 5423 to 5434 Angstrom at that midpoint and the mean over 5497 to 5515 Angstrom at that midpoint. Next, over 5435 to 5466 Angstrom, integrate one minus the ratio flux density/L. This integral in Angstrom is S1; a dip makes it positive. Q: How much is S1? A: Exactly -0.77 Angstrom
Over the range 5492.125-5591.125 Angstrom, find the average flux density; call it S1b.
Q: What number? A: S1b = 16.9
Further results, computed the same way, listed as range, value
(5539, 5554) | 18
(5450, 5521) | 16.5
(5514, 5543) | 16.7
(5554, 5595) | 16.7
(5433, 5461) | 17.4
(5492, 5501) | 17.2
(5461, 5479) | 16.3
